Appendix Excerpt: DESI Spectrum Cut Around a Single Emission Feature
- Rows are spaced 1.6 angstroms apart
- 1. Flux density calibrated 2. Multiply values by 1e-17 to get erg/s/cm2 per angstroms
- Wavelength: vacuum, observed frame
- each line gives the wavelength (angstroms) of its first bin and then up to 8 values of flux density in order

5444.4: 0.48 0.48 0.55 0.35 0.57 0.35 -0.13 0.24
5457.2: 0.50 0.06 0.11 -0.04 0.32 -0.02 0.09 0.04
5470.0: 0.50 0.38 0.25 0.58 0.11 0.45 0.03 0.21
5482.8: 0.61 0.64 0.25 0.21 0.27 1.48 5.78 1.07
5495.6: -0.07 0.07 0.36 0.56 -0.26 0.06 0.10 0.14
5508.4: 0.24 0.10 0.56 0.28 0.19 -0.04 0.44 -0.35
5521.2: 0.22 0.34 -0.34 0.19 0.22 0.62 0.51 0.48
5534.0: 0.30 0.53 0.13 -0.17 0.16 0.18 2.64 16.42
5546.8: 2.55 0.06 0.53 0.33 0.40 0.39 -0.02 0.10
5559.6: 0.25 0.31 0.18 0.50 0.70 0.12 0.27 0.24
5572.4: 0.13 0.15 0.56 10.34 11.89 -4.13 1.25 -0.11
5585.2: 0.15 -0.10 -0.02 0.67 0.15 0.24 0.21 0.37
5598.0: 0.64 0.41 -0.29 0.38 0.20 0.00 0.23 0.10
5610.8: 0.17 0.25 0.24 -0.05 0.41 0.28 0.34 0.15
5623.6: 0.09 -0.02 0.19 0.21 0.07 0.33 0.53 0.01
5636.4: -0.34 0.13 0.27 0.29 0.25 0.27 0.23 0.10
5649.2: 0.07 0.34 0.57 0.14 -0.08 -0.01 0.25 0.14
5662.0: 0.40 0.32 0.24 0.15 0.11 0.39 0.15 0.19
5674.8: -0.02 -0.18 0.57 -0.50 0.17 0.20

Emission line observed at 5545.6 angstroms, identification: [O III] 5007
